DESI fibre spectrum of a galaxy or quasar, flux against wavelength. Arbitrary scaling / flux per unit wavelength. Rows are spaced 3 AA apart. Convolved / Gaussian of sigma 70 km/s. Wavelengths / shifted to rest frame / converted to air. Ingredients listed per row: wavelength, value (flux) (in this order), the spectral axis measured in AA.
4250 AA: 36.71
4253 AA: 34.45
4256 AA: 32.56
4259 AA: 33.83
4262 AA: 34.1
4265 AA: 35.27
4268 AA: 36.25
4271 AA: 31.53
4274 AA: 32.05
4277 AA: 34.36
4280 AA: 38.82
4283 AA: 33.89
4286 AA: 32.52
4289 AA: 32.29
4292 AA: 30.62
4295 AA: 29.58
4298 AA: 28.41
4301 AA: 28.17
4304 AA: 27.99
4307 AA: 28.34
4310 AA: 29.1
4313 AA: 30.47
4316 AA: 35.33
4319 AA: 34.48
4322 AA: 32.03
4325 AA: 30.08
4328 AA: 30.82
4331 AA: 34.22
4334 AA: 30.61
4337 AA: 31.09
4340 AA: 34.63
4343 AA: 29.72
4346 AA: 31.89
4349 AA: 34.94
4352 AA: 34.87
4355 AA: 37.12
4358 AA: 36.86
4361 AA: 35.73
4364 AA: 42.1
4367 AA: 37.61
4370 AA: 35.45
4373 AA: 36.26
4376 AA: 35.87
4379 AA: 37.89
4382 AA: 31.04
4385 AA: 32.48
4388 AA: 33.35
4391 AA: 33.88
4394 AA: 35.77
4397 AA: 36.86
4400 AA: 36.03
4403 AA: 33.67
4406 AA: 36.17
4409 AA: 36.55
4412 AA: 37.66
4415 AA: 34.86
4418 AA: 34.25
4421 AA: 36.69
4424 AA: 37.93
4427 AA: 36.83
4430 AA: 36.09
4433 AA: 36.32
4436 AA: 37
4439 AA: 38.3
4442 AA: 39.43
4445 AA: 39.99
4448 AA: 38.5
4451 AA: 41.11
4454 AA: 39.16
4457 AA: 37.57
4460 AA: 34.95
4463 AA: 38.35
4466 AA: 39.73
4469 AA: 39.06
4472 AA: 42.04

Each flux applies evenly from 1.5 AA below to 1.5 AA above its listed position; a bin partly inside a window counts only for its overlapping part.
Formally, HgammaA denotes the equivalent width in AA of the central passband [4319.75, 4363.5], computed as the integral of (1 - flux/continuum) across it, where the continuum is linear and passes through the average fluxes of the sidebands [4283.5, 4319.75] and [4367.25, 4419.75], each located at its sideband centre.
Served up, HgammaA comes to -1.0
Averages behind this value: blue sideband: 30.6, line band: 33.4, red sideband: 35.2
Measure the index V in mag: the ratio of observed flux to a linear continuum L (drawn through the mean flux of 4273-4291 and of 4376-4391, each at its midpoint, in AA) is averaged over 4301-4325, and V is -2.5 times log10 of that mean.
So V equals 0.10 mag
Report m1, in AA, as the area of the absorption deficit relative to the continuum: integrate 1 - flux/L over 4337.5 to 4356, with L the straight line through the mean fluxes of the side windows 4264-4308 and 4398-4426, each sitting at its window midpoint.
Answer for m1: 0.2 AA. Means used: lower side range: 32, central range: 33.6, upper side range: 36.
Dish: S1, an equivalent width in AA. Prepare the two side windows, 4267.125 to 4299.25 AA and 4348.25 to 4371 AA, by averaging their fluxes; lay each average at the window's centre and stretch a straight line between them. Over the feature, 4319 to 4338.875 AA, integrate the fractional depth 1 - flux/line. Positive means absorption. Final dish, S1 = 2.0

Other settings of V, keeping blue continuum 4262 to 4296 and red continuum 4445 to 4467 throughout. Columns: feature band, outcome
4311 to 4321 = 0.04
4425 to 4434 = 0.04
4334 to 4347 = 0.12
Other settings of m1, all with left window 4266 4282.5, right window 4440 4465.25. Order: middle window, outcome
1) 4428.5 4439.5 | 0.4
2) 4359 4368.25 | -0.5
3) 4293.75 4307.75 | 2.7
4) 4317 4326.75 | 0.9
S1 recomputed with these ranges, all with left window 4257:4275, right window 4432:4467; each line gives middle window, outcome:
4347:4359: 0.1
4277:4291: 0.0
